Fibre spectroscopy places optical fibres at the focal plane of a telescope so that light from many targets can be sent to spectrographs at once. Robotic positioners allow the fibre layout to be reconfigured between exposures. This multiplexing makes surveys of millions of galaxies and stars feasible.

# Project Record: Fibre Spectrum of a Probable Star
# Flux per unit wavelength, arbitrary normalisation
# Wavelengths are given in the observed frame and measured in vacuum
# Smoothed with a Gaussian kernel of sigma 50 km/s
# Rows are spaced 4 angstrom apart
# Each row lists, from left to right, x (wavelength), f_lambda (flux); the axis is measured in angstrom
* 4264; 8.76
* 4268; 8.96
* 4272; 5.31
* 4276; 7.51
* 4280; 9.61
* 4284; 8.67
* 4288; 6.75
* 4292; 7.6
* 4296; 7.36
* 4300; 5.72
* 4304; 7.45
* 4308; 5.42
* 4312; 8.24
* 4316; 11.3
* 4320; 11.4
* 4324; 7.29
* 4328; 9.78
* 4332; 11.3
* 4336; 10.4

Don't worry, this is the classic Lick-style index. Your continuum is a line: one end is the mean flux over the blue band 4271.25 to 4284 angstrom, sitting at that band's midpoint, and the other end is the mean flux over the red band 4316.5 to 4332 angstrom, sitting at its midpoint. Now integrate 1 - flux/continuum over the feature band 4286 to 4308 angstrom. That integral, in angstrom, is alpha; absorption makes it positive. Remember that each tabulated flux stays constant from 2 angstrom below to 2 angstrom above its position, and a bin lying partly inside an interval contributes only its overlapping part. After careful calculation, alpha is 4.7 angstrom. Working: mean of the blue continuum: 7.88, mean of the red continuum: 9.9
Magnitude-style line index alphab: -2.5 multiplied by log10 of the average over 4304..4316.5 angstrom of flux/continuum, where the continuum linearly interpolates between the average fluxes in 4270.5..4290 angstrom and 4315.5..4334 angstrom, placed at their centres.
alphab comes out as 0.194 mag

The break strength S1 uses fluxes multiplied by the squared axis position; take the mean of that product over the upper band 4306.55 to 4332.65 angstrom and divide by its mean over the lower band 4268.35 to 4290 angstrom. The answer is 1.22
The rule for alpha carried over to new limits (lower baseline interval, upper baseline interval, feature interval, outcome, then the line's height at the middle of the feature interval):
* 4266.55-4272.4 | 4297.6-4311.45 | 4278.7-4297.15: -2.74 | 6.93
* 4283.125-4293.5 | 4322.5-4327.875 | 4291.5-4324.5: -0.50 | 7.88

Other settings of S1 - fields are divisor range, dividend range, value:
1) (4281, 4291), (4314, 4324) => 1.36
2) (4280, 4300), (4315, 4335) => 1.36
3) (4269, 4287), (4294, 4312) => 0.87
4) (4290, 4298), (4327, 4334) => 1.45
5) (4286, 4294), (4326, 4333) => 1.48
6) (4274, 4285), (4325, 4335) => 1.22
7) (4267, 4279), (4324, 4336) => 1.40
